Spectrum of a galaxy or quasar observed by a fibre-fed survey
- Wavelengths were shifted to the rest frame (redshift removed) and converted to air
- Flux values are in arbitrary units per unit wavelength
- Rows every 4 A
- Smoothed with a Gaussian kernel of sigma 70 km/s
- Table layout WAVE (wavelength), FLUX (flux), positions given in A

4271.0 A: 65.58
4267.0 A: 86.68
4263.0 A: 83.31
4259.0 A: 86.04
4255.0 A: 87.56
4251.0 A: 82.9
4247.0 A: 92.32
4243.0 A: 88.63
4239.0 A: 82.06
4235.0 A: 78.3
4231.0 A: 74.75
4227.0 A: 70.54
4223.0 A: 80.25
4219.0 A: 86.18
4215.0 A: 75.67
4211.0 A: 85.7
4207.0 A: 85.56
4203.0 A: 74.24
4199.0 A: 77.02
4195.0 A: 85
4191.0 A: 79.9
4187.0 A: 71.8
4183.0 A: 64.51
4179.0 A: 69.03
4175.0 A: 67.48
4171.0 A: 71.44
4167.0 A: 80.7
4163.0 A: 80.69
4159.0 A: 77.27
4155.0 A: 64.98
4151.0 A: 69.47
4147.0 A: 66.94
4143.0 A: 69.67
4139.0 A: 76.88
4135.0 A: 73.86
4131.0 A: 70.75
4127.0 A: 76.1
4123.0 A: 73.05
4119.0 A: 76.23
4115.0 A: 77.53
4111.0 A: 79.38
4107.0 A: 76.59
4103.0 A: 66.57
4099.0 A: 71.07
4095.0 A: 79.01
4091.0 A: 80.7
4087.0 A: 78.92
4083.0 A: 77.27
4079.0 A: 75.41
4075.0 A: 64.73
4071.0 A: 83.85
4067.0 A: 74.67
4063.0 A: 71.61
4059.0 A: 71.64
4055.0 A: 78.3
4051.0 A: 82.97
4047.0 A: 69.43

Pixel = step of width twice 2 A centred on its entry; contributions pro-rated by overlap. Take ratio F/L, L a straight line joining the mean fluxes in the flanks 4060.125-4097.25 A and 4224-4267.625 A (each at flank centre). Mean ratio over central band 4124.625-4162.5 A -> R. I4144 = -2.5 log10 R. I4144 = 0.09 mag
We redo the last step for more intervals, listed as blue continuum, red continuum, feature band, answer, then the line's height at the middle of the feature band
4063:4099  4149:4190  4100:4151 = 0.010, 74.1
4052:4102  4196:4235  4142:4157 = 0.146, 77.4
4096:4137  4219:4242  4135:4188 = 0.062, 75.9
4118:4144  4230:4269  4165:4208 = 0.056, 78.8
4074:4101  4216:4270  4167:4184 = 0.142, 79.6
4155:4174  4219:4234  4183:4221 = -0.040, 76.4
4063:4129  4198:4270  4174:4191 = 0.145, 79.6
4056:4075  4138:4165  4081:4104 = -0.033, 73.7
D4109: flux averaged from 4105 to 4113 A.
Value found 78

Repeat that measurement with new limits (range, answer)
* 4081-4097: 79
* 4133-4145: 73.5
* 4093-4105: 72.2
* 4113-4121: 76.9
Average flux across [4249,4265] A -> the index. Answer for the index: 85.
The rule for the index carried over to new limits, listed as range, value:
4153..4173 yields 75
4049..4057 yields 80.6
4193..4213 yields 81.5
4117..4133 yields 74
